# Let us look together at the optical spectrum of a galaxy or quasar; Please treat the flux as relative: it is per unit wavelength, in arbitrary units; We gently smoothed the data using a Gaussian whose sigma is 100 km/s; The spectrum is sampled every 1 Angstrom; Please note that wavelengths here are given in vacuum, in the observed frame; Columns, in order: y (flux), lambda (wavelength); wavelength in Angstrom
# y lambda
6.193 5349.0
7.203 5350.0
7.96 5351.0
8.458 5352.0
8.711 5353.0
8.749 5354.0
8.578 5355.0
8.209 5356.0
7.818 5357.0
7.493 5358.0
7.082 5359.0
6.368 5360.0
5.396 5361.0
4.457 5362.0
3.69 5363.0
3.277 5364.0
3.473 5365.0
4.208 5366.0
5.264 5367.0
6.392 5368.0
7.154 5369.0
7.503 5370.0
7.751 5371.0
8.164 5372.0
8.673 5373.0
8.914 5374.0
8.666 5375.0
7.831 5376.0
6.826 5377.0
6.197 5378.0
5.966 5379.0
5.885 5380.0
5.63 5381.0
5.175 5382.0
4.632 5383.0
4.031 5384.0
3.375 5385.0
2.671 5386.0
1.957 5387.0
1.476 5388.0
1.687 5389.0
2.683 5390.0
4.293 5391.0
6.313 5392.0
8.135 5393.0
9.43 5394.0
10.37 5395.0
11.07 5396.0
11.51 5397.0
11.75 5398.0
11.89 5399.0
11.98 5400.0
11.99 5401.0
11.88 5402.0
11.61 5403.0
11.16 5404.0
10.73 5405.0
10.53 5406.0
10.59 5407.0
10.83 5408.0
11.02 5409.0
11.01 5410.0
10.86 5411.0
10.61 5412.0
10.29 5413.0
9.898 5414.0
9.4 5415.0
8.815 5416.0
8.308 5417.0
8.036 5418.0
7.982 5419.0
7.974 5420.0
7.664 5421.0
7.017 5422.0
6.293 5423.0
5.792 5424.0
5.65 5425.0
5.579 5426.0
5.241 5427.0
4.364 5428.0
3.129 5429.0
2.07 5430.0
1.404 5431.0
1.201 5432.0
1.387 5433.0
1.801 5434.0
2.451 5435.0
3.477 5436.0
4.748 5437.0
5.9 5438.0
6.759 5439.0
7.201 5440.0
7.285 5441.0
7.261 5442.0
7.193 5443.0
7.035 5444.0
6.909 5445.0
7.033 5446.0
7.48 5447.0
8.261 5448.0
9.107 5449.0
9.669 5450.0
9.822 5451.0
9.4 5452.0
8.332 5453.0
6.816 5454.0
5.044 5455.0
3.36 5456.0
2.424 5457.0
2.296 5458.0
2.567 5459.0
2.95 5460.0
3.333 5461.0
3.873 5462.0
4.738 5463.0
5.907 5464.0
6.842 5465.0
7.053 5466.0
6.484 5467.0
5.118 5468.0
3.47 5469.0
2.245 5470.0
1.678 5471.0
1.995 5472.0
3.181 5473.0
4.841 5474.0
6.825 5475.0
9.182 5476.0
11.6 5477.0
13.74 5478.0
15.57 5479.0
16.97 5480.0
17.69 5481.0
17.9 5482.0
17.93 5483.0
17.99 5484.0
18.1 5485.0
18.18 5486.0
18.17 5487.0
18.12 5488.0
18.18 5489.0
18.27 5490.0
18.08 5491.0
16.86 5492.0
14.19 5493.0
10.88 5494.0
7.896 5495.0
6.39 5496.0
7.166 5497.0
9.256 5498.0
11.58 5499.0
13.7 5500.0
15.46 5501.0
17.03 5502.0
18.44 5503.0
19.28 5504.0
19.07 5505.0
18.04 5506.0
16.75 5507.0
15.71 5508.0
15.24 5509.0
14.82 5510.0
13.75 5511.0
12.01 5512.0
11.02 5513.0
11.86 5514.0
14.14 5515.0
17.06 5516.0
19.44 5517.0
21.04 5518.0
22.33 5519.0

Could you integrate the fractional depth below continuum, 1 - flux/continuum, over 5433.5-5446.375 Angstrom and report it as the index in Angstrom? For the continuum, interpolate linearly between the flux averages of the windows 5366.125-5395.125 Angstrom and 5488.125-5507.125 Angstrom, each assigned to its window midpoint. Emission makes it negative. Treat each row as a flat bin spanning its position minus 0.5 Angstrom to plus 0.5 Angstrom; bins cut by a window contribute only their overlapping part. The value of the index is 5.72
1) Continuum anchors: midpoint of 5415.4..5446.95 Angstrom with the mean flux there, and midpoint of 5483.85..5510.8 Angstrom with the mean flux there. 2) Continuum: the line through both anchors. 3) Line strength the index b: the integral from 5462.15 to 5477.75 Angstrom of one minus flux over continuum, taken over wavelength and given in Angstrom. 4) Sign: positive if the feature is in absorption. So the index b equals 8.0 Angstrom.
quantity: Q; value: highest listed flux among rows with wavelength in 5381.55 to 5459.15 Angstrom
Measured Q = 11.99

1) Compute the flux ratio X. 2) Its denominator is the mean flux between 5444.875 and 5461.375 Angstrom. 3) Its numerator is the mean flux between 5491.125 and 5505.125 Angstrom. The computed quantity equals 2.2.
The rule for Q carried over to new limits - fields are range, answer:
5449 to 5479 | 15.57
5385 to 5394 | 9.43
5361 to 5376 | 8.914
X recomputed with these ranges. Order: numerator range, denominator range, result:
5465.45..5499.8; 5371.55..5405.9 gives 1.54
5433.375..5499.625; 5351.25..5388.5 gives 1.43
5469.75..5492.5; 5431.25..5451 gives 2.24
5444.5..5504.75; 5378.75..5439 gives 1.44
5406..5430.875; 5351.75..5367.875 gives 1.24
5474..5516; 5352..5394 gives 2.46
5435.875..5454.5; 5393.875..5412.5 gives 0.67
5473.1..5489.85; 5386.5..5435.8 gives 1.98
